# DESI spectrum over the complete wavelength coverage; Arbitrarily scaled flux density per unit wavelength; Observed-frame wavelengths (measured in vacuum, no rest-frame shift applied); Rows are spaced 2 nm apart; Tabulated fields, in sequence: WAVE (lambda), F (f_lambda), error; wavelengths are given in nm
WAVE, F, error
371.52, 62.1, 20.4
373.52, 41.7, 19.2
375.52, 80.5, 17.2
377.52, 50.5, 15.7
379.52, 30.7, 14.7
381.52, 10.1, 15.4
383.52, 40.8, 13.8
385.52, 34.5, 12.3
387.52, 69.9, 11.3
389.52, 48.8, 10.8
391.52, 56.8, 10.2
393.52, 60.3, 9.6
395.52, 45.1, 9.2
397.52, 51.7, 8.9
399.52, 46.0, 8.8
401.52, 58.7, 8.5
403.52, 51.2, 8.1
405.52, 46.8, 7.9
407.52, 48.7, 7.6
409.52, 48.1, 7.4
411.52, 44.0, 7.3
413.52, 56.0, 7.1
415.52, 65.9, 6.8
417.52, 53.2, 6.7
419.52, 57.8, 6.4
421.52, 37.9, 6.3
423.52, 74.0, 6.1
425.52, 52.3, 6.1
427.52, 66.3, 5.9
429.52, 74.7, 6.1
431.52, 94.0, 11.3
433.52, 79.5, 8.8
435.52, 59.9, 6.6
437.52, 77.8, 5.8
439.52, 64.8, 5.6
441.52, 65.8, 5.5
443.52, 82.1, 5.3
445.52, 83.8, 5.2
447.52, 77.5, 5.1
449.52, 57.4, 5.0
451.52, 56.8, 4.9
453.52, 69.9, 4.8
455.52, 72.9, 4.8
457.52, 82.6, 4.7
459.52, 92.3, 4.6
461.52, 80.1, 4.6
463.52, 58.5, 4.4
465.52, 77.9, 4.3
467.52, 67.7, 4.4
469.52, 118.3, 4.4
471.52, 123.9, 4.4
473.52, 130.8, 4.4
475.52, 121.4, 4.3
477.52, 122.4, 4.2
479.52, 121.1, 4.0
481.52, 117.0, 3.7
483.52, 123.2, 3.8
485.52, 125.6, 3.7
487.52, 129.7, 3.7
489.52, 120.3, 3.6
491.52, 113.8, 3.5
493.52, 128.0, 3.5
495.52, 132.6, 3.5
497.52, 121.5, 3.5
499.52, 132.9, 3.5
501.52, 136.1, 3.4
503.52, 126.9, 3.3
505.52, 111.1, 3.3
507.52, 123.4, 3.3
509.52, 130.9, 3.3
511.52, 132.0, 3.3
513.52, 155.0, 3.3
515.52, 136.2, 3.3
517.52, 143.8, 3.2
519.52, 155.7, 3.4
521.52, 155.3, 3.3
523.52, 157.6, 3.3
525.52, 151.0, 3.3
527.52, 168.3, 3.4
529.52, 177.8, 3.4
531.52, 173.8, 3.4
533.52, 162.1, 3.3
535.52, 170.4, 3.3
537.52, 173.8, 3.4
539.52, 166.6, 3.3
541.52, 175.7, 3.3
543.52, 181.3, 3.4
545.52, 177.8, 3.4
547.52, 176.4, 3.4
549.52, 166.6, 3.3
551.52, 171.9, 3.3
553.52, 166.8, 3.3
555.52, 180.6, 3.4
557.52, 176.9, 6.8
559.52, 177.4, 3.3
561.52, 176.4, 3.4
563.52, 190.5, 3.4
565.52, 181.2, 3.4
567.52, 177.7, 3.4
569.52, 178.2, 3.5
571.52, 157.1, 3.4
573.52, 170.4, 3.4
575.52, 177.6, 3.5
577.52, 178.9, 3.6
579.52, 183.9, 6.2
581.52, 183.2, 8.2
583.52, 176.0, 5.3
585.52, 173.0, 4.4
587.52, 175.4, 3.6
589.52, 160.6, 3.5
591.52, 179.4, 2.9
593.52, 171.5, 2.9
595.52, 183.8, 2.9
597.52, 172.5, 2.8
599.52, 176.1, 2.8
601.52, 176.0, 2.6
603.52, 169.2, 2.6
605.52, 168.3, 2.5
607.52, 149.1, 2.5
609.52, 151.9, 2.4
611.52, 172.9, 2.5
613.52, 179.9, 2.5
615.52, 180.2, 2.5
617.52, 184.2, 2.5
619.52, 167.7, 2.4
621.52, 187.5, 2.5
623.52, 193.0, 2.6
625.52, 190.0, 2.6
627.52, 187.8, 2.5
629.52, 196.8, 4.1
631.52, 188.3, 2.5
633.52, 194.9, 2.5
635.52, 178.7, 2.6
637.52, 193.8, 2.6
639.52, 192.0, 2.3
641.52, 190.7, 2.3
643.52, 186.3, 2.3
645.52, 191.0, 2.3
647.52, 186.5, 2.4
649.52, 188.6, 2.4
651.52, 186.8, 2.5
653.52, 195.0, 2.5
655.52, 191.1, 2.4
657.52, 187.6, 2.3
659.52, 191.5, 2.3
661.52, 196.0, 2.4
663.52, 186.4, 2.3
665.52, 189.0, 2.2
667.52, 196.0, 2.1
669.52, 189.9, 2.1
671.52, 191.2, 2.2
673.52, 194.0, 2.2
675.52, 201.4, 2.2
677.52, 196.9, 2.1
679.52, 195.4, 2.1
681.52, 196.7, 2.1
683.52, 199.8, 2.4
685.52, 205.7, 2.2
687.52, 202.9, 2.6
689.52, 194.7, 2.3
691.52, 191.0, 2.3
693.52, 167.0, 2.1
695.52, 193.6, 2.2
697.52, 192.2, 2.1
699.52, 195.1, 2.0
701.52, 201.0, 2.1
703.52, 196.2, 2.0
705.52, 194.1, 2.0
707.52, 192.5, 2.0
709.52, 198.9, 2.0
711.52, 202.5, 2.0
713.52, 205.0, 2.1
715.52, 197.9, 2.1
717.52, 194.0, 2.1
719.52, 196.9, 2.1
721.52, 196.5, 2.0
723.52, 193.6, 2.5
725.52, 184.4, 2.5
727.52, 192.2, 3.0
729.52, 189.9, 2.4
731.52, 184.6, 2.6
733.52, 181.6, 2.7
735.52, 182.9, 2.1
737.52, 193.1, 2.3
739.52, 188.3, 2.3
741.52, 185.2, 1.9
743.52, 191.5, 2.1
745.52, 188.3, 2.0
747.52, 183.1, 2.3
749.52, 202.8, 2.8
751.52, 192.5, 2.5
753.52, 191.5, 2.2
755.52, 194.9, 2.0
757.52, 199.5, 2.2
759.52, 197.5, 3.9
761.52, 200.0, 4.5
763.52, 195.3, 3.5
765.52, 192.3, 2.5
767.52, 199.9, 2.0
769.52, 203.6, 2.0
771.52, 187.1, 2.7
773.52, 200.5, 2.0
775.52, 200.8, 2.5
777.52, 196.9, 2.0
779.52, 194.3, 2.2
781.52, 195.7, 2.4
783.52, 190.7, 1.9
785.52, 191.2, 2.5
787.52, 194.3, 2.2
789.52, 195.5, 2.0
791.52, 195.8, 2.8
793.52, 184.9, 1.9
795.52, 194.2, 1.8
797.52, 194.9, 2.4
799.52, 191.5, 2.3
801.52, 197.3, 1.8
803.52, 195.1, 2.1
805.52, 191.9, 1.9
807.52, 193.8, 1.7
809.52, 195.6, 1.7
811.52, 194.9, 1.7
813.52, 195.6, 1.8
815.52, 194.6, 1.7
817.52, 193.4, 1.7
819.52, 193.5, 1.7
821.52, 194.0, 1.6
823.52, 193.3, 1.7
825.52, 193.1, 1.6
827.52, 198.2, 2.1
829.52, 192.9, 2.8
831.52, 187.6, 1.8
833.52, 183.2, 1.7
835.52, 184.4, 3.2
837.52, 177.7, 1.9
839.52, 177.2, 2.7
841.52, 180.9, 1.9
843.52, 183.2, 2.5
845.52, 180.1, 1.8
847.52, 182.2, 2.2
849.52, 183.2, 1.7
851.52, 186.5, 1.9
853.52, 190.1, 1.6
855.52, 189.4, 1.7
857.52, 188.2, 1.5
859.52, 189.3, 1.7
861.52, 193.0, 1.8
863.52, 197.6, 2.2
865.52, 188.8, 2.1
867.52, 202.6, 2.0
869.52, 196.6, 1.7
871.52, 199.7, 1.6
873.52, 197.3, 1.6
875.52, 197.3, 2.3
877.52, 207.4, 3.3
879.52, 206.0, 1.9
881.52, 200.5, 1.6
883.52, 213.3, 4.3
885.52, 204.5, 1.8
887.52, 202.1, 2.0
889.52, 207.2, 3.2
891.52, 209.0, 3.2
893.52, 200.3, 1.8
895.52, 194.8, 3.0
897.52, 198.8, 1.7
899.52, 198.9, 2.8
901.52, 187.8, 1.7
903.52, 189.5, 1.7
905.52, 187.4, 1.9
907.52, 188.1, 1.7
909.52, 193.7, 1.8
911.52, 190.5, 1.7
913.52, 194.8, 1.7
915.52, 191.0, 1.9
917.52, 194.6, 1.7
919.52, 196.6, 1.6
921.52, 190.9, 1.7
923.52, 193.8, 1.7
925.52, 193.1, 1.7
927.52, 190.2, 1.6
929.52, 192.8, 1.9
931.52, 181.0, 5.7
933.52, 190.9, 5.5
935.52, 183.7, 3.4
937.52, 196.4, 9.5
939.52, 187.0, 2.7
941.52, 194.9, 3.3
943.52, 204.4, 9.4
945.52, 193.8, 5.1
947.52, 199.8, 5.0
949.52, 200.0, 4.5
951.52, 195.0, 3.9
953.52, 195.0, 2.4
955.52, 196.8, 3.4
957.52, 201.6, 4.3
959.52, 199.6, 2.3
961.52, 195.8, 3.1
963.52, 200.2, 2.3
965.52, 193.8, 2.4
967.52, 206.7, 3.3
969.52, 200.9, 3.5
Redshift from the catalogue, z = 0.176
